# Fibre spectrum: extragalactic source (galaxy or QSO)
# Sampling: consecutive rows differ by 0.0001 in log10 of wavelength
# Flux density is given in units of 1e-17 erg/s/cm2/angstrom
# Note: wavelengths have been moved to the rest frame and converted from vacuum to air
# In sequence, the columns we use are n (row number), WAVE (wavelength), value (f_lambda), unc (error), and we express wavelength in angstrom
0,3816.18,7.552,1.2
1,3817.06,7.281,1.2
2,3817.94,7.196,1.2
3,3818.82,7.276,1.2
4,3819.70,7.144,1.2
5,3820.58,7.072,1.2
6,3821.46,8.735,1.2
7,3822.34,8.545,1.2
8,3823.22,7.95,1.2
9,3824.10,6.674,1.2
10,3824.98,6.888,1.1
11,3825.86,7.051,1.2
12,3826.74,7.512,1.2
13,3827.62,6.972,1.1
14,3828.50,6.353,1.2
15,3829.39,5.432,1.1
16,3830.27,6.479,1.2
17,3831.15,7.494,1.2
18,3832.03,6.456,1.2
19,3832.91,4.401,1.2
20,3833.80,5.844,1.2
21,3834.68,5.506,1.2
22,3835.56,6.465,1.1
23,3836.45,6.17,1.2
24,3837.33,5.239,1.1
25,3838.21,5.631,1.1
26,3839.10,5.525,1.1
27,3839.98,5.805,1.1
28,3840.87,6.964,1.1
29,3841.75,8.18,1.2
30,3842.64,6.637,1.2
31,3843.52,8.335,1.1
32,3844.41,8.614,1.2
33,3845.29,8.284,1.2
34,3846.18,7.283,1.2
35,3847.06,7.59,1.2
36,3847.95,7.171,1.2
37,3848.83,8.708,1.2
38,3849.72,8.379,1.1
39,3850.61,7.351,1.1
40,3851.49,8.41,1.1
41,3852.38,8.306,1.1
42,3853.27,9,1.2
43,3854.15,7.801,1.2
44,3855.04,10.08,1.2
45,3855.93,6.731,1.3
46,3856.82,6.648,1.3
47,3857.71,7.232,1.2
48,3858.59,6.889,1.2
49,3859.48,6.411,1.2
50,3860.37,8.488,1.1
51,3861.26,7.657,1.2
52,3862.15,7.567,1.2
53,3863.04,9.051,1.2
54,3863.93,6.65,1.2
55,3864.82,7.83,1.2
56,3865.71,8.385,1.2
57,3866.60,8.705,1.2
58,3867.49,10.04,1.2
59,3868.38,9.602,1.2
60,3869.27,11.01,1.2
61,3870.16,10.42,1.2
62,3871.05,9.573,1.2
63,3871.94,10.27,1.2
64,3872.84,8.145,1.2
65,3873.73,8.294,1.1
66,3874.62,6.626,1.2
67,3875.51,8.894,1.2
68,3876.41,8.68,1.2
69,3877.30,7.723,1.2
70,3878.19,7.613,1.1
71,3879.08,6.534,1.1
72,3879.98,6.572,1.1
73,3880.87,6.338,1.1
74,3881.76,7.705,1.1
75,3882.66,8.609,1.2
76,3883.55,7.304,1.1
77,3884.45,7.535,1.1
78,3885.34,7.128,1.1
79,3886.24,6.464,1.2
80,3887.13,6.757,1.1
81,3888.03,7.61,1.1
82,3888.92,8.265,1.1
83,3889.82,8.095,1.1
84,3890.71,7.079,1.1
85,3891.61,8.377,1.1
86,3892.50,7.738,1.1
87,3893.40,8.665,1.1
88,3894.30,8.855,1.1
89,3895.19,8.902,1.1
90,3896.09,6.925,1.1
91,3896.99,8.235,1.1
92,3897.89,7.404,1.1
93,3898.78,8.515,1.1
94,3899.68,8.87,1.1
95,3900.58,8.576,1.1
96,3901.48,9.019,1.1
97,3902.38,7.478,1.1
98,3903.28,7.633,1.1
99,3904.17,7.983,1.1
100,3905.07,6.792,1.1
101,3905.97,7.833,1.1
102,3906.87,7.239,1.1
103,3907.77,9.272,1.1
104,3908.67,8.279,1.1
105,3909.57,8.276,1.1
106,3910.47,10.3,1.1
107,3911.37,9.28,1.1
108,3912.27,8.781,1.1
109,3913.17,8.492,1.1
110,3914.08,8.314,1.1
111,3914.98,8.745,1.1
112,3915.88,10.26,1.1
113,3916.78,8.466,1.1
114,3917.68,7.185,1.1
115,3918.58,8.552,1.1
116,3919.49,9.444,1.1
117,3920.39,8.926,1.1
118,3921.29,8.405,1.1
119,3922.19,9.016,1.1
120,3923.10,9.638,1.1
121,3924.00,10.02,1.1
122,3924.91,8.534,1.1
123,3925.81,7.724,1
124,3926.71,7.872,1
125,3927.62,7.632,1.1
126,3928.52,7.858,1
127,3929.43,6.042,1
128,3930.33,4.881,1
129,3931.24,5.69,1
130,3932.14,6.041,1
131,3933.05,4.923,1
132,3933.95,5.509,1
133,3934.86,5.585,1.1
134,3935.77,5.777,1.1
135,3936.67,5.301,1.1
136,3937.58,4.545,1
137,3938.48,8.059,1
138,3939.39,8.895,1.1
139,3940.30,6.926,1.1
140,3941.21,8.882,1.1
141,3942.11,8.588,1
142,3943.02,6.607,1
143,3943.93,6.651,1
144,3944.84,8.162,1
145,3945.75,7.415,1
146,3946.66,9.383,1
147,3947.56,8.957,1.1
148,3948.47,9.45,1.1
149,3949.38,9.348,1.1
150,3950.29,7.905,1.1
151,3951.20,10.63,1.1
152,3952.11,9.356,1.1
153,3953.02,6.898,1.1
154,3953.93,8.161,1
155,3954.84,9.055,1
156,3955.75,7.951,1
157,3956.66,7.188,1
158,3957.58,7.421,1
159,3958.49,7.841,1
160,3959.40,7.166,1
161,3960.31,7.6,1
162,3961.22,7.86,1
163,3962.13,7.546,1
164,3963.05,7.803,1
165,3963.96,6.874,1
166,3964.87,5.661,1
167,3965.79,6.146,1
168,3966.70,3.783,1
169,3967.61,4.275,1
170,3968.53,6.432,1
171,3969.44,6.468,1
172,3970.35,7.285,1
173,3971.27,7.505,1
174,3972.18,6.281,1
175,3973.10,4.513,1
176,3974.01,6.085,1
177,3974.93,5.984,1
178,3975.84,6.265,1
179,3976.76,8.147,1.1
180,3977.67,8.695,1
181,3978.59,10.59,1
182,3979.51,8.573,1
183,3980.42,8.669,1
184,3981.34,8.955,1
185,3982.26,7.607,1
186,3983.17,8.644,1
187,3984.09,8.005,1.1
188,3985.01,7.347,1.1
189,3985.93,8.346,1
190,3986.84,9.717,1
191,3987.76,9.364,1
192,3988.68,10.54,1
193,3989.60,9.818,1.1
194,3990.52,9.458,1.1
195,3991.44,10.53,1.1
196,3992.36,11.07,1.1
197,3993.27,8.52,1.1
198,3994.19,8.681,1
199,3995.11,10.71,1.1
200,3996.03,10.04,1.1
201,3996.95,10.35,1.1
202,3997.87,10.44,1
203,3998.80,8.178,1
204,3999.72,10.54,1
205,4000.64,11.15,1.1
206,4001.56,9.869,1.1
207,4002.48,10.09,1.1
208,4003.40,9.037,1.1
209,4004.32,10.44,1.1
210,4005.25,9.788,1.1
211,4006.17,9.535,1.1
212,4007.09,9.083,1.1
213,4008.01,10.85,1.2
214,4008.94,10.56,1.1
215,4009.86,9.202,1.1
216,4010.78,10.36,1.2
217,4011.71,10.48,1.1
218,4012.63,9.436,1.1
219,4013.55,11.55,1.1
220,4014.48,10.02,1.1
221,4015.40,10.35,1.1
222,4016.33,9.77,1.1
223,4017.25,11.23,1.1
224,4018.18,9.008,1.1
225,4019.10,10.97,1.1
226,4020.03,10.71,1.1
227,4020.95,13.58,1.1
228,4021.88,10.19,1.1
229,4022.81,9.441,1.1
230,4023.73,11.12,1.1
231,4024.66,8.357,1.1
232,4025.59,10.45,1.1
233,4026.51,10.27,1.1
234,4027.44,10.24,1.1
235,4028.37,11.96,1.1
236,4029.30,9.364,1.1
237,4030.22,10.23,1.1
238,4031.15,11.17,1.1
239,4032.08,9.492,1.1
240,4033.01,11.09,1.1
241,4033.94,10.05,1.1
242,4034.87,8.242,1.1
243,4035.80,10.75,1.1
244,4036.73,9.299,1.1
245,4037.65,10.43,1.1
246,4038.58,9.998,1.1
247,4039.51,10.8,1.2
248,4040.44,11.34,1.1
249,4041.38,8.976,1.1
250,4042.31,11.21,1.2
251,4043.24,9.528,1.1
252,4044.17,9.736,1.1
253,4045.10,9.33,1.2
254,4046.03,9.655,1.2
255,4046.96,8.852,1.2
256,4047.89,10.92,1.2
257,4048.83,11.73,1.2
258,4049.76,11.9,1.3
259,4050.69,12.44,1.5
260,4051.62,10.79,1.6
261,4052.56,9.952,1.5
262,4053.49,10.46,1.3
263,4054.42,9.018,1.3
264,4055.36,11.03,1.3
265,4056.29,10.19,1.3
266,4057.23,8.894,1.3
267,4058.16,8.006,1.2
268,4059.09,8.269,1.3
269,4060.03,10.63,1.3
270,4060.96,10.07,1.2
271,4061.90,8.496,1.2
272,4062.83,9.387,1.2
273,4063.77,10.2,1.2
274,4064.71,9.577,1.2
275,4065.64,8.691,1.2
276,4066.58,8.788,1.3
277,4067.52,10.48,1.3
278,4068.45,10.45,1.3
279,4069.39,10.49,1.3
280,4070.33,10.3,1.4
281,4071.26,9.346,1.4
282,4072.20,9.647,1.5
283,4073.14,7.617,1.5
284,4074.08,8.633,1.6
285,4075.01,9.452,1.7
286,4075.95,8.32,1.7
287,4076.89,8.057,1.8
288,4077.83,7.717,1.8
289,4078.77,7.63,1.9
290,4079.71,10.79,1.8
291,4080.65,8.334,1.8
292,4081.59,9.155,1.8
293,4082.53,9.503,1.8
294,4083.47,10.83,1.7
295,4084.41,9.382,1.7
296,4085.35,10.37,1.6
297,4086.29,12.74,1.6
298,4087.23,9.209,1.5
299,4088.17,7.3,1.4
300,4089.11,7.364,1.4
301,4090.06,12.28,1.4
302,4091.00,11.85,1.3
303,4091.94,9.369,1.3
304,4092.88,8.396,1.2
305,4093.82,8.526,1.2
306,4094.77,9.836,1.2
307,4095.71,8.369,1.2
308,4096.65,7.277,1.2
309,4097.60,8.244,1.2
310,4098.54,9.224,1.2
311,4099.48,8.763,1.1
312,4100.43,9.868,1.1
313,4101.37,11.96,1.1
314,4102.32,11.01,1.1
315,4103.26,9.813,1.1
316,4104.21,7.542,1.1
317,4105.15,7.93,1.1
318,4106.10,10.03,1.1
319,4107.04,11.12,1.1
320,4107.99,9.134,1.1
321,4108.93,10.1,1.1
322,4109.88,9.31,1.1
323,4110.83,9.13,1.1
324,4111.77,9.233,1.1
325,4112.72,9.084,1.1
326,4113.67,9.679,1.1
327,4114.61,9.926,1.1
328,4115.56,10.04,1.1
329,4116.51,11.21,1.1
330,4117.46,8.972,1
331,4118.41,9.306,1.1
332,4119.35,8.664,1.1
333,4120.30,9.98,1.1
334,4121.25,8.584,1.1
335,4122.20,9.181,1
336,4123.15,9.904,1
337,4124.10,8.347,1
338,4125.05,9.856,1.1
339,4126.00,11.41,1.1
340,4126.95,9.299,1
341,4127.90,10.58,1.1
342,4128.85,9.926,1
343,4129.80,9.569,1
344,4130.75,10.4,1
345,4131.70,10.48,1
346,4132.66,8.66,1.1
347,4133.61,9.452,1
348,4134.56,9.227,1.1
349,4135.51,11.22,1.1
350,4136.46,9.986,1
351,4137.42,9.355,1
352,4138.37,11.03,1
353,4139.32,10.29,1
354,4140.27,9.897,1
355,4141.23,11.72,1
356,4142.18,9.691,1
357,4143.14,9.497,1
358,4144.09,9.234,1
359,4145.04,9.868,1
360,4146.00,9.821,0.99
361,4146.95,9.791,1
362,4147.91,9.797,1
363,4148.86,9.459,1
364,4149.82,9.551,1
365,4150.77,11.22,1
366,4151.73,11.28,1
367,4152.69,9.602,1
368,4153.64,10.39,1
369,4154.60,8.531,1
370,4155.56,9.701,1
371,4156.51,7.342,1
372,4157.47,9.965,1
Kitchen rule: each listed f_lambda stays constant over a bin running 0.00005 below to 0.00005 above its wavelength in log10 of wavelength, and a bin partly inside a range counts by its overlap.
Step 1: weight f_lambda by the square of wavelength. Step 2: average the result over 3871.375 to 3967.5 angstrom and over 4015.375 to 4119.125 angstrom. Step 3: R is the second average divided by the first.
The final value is 1.35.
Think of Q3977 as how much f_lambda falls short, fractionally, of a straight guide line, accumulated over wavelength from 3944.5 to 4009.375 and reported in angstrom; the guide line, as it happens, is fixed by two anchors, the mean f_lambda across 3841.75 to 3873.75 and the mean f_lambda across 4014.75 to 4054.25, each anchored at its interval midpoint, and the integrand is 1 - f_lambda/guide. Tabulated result 8.4 angstrom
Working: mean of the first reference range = 8.26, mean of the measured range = 8.43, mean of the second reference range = 10.4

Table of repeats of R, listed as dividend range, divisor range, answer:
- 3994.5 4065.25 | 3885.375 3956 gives 1.35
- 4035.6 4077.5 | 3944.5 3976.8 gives 1.40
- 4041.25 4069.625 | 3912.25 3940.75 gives 1.41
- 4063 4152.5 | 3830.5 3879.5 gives 1.42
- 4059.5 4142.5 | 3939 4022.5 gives 1.16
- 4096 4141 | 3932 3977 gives 1.47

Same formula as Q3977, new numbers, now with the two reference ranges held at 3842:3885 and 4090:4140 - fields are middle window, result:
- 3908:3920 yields -0.60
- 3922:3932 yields 0.99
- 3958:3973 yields 3.62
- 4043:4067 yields -1.57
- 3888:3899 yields 0.27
